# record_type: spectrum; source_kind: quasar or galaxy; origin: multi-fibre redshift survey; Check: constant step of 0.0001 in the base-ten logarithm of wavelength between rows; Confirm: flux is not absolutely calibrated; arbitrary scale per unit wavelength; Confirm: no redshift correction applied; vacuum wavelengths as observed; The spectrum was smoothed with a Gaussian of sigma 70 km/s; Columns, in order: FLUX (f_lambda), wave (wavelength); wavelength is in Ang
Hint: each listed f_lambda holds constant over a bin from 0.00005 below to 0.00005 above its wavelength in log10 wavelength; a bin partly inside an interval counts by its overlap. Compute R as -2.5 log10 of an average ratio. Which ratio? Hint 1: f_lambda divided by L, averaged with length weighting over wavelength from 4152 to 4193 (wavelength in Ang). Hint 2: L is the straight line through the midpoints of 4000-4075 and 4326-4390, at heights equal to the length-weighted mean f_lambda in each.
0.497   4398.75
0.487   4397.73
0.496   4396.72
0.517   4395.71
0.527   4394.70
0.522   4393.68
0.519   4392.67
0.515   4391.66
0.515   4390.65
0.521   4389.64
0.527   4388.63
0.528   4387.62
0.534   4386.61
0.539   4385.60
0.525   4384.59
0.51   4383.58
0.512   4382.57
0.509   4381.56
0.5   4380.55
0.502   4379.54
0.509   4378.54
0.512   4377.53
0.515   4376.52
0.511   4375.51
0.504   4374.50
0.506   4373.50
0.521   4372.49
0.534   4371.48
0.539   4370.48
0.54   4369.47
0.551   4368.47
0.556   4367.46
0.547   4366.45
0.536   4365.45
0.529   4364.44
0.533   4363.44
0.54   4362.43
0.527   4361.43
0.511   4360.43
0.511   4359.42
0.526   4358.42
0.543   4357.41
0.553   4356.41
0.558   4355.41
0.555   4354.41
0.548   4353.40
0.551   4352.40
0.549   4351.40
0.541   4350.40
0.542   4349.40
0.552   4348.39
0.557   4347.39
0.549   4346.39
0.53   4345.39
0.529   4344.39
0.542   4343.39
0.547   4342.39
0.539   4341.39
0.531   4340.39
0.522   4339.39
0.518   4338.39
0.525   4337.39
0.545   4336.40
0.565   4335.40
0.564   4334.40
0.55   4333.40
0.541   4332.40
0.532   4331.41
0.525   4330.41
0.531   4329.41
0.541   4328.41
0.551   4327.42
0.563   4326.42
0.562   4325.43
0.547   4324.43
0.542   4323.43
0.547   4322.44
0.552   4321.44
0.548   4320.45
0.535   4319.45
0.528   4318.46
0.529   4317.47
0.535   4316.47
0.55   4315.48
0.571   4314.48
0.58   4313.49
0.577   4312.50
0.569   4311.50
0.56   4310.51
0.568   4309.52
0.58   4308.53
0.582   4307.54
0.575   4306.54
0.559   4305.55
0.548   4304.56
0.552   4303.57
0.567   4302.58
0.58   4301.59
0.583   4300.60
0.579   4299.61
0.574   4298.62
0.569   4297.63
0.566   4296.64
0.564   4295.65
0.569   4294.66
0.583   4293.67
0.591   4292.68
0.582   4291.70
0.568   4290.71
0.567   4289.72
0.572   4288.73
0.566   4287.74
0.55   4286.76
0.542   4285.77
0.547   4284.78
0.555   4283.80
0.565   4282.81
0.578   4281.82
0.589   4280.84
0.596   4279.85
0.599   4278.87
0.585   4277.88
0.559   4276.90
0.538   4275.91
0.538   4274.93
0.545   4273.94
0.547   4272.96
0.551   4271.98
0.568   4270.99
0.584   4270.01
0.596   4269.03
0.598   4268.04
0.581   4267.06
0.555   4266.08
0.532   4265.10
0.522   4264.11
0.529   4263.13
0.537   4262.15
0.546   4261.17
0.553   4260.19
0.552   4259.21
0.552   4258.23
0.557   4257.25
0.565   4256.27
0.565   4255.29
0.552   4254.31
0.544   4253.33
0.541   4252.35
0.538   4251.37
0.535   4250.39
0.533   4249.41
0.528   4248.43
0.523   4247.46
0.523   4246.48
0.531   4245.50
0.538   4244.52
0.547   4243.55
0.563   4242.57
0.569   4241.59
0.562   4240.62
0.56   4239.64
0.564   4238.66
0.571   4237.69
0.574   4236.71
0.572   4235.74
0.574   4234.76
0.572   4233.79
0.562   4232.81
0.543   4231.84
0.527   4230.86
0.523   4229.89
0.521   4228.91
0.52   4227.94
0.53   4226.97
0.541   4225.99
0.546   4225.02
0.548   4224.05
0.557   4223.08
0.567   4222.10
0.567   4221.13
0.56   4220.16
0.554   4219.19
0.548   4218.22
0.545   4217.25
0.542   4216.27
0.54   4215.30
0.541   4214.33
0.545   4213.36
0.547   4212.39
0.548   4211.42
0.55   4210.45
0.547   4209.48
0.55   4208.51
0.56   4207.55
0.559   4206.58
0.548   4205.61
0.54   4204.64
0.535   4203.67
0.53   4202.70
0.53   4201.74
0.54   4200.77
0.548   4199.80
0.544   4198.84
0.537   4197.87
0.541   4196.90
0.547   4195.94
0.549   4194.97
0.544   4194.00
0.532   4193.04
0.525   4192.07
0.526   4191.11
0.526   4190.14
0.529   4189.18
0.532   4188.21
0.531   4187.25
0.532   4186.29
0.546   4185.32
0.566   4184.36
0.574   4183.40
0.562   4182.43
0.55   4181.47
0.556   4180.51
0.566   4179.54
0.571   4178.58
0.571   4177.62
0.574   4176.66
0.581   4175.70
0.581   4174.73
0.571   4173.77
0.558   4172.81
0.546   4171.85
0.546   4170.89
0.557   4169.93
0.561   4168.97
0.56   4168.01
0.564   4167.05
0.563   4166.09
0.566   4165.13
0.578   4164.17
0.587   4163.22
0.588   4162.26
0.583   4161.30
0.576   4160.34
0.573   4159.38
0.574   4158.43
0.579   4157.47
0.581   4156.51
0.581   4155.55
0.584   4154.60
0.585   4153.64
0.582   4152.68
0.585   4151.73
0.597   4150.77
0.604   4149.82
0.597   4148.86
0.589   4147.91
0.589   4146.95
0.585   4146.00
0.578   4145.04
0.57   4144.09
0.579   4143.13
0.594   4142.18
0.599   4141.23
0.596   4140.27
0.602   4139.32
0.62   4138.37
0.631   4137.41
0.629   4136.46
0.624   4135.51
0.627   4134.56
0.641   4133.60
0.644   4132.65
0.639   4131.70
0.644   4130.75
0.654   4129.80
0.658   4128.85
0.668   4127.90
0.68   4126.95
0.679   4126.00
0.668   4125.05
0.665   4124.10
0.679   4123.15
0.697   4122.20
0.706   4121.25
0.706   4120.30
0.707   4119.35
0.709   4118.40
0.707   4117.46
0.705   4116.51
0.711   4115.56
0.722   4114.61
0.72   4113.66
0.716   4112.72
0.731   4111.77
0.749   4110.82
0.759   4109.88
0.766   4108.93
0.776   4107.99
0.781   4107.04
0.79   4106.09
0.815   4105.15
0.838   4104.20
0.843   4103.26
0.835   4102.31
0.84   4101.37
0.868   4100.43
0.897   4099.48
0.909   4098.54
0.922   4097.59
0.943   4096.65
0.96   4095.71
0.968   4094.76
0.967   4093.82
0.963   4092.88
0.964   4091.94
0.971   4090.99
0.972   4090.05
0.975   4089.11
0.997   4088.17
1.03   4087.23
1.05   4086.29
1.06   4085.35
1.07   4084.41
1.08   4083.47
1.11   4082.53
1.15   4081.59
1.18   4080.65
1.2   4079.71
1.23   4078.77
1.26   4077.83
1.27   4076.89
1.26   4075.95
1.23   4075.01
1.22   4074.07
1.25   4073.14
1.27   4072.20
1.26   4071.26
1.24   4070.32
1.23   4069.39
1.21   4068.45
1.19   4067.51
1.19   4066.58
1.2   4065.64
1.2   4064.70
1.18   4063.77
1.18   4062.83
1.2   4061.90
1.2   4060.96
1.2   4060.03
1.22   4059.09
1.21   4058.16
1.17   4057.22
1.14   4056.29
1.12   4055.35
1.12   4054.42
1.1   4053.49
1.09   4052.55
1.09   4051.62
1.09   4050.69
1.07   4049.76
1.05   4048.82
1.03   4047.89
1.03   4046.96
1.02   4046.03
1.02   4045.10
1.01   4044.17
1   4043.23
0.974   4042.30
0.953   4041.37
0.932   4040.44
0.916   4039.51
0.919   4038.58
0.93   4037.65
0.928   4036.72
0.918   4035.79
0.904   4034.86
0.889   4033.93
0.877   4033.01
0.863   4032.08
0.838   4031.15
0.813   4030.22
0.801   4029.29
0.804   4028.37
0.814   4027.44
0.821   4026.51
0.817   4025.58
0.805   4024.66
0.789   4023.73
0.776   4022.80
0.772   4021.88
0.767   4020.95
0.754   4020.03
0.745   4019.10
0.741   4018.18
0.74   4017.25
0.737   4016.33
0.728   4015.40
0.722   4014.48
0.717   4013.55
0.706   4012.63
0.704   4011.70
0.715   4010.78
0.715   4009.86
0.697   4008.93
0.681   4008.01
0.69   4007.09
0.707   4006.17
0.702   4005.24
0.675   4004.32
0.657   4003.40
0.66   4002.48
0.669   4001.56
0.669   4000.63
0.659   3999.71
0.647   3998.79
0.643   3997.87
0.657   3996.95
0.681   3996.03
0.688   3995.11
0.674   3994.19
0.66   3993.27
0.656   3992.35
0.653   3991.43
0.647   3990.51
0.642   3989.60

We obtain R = 0.340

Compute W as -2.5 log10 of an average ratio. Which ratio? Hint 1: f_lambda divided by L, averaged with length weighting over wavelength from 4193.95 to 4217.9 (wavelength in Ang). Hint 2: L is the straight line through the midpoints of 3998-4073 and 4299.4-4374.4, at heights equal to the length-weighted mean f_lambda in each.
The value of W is 0.29 mag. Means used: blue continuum 0.926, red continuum 0.546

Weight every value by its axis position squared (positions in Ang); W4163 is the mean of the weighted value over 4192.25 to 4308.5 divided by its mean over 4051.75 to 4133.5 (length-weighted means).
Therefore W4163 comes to 0.63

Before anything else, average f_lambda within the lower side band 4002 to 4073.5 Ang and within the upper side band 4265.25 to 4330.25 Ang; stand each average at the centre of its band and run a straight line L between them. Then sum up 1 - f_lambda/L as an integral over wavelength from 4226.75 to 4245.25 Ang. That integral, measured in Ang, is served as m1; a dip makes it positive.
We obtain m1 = 2.9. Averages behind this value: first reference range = 0.943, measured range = 0.552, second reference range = 0.563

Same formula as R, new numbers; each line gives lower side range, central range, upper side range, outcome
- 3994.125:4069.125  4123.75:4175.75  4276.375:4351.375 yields 0.25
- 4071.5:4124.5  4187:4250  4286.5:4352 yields 0.31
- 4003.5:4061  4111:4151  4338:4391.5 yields 0.21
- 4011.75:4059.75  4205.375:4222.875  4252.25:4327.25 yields 0.21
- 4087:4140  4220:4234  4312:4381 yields 0.20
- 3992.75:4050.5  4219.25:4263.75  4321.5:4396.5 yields 0.15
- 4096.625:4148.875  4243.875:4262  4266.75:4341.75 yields 0.11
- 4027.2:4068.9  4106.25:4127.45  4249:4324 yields 0.25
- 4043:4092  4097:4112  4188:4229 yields 0.19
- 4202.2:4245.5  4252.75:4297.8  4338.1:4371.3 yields -0.03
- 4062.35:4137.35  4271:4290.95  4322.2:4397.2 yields 0.15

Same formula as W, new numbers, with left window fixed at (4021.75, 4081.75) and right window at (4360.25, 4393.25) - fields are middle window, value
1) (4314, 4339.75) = 0.118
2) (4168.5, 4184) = 0.449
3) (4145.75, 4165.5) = 0.453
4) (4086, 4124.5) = 0.173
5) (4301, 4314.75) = 0.121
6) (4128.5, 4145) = 0.428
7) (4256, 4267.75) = 0.282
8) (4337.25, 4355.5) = 0.063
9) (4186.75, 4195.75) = 0.478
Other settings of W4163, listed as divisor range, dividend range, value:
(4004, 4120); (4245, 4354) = 0.66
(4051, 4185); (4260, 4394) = 0.75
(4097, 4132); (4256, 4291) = 0.81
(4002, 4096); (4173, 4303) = 0.62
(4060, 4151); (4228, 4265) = 0.67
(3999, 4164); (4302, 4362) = 0.73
